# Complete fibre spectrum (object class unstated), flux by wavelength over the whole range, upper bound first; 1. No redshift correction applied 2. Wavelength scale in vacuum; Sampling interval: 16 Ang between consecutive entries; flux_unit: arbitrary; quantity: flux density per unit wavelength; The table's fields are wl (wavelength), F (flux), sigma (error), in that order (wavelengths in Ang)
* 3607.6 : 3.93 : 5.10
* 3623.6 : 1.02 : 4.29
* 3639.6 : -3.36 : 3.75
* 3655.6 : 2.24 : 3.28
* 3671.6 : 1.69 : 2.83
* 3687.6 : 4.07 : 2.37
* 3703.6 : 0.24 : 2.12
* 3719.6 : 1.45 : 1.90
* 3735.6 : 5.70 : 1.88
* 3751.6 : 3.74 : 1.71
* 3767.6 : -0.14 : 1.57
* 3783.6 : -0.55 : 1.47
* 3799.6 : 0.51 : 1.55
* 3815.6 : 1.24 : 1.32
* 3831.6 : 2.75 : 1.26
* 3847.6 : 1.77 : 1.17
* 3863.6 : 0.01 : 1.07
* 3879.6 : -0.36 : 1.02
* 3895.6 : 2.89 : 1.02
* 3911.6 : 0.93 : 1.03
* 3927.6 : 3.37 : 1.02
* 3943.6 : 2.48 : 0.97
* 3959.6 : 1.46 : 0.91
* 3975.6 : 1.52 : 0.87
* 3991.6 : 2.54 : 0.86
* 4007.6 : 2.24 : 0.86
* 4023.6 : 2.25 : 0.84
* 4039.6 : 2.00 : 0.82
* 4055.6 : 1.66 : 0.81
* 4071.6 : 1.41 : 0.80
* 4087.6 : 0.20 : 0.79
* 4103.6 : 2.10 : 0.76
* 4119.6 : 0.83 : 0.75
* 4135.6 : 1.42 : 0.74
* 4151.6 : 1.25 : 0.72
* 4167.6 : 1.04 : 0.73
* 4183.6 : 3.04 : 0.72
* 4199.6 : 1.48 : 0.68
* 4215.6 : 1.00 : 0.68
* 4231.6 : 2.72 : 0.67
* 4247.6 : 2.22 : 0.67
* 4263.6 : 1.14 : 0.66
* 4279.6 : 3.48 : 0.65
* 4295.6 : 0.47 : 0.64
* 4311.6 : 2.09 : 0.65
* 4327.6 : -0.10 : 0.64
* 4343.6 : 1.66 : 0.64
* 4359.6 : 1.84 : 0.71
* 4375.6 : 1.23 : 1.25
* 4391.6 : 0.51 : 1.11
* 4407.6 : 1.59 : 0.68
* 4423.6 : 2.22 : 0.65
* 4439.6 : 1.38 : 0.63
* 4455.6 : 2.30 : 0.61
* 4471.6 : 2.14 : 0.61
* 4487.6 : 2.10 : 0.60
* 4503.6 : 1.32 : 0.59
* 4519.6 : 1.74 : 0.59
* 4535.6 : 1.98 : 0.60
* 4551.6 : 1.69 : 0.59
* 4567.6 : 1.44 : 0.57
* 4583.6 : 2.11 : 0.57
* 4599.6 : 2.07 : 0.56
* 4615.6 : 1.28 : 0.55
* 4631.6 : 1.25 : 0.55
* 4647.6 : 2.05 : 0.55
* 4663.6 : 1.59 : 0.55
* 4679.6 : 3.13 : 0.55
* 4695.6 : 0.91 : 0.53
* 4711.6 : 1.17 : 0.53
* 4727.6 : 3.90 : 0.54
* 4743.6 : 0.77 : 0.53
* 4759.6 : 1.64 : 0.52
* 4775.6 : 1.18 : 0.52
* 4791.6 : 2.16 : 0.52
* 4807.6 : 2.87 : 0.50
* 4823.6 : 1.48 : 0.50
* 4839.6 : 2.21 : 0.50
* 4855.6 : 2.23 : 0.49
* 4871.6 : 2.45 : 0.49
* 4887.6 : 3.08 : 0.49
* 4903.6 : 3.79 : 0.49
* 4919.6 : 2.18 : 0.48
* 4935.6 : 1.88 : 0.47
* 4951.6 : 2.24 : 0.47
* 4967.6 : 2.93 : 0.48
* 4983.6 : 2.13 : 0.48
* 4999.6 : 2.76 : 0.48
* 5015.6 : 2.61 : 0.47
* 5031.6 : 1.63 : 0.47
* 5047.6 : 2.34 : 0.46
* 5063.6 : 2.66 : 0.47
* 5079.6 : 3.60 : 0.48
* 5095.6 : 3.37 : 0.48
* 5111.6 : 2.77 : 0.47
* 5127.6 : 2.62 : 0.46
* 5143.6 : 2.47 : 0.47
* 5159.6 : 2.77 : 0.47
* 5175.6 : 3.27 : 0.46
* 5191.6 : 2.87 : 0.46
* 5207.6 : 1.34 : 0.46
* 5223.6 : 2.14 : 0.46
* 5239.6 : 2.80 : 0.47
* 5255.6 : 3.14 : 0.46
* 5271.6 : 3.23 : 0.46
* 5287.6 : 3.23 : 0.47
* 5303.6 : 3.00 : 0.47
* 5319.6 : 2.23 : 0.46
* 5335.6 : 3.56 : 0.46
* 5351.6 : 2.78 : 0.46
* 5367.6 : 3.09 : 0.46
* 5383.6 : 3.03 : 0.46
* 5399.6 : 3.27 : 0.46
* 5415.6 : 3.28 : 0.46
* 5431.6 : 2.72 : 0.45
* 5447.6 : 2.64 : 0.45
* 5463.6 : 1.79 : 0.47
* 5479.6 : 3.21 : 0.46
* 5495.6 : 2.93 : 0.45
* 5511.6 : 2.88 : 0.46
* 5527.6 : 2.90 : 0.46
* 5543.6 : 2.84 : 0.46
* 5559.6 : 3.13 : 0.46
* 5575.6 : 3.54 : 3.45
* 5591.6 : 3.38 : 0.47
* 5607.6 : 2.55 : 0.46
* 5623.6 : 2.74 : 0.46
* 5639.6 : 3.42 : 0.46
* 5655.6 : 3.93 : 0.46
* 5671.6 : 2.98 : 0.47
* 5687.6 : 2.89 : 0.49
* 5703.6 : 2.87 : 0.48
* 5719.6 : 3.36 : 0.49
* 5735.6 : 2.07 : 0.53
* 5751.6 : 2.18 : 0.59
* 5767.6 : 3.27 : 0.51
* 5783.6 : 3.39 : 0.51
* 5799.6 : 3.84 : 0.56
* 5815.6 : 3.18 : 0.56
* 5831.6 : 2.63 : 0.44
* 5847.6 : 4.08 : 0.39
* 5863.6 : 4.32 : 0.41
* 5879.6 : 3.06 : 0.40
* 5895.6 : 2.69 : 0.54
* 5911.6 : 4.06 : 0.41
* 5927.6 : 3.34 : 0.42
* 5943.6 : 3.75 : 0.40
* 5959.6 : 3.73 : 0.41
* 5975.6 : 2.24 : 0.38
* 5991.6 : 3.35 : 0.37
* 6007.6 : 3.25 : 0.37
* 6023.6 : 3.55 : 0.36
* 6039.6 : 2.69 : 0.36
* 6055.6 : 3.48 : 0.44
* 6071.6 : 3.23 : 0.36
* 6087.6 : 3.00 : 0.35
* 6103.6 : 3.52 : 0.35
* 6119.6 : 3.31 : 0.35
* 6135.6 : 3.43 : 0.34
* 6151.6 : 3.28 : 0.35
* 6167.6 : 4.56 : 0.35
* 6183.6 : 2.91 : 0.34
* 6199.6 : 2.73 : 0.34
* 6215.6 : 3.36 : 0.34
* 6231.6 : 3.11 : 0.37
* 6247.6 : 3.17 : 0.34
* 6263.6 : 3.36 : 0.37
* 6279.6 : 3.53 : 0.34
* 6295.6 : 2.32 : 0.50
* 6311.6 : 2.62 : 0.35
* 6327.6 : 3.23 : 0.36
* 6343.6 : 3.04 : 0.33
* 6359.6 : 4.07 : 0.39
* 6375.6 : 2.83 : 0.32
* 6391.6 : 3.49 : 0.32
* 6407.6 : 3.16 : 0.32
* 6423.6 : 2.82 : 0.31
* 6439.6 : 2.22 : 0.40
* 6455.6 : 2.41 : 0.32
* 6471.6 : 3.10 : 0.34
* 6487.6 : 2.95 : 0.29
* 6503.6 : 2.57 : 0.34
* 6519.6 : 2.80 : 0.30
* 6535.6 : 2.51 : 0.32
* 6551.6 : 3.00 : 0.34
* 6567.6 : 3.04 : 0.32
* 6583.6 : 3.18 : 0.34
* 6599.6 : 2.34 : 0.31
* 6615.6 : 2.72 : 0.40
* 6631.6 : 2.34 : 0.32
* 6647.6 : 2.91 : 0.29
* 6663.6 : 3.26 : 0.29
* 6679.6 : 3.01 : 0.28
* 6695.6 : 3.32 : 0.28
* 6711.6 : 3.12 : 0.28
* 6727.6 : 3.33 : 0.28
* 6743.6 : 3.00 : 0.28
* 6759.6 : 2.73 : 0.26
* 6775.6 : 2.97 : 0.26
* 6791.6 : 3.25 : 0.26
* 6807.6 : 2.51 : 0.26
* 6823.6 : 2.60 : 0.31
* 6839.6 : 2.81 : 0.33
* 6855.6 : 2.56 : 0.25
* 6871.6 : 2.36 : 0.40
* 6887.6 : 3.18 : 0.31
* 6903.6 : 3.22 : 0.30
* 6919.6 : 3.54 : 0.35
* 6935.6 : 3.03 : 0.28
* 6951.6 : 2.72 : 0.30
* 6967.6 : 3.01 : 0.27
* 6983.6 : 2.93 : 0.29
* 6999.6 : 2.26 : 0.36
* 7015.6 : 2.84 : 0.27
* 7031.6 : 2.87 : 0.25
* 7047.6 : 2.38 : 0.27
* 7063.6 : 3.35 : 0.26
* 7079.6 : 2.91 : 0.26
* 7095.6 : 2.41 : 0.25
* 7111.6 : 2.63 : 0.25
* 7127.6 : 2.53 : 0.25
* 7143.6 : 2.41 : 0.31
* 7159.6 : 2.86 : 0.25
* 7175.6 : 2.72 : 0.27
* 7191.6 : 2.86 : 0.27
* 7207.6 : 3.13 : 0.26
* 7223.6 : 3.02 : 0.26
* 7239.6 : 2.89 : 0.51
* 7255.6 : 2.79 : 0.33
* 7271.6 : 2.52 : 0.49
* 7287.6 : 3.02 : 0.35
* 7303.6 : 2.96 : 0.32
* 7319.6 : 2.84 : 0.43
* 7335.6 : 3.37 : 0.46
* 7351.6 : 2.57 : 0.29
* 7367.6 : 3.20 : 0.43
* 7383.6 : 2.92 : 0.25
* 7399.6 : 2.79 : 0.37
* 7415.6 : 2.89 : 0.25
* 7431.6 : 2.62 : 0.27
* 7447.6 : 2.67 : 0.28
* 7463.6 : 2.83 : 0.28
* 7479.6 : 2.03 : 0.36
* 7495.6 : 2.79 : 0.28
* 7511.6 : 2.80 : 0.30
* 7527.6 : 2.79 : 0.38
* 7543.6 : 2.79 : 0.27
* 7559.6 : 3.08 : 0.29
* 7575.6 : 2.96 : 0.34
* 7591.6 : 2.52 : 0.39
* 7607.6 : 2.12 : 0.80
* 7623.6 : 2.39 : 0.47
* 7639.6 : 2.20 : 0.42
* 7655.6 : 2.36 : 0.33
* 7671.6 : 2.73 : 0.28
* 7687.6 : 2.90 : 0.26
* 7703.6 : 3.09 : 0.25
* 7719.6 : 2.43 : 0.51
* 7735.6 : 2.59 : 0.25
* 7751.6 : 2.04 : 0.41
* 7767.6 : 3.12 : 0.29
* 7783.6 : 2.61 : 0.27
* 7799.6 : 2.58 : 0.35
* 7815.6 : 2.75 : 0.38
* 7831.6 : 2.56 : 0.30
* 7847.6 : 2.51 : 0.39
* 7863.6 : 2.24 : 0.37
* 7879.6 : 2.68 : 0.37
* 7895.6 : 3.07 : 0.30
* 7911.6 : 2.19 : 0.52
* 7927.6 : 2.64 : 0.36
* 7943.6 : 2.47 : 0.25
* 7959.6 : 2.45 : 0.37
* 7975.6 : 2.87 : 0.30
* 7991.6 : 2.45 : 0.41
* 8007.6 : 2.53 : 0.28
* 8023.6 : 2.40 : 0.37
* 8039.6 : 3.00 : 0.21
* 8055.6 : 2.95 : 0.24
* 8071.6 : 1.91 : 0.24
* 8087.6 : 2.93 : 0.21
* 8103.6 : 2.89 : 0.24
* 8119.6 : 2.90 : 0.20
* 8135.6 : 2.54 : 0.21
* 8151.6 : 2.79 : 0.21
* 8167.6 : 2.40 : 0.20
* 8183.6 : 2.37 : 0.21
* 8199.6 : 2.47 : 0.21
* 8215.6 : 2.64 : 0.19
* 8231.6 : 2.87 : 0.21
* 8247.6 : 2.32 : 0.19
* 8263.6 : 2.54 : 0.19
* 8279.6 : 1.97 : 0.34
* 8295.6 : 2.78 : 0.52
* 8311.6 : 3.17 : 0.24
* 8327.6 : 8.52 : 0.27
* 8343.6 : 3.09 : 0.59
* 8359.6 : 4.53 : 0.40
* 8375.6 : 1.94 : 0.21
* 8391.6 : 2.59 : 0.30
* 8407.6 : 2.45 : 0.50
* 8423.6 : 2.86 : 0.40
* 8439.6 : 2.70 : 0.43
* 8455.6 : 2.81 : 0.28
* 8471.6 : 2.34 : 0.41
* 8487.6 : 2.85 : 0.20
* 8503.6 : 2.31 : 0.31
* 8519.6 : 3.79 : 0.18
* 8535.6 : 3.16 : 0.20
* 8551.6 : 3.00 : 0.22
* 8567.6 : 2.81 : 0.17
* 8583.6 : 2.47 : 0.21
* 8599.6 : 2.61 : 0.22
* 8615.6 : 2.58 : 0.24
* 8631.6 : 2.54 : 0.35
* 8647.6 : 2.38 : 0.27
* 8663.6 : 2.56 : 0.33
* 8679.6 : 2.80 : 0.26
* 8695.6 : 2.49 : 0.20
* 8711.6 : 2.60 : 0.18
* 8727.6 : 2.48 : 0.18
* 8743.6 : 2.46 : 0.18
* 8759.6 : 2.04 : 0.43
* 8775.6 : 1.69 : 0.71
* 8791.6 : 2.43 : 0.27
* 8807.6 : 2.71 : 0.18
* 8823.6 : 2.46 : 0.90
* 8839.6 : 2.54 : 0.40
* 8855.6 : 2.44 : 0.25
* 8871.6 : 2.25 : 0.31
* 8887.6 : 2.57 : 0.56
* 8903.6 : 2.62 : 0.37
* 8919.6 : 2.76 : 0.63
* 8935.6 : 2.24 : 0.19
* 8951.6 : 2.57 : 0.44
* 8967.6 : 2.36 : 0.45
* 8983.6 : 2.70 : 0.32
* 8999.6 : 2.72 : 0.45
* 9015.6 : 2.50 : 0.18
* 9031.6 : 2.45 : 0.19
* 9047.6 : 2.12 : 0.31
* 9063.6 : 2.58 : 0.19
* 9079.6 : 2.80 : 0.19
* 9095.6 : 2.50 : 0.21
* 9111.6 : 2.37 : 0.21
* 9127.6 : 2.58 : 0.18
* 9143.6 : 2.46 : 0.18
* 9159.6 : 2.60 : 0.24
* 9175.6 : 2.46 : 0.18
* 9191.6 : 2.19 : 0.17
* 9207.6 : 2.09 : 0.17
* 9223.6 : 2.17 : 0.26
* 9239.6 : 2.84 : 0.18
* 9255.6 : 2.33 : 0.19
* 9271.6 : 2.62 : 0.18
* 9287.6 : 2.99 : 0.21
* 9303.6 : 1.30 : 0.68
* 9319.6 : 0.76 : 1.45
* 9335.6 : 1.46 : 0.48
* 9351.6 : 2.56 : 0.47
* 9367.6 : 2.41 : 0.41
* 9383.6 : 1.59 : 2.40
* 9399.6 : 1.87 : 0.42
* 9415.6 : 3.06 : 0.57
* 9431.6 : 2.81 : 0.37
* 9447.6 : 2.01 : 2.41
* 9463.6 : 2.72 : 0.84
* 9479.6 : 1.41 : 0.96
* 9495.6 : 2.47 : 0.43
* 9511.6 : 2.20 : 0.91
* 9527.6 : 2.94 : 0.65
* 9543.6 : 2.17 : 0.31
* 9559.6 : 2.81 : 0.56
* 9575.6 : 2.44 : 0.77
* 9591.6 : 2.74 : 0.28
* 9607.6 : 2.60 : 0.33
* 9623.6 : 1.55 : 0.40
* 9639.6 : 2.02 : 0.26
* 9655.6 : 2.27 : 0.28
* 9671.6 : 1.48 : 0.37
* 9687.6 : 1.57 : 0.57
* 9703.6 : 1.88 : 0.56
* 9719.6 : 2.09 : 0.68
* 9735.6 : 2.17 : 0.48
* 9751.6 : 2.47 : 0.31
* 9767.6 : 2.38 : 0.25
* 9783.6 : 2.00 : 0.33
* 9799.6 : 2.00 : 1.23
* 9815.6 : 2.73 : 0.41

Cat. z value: 0.269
